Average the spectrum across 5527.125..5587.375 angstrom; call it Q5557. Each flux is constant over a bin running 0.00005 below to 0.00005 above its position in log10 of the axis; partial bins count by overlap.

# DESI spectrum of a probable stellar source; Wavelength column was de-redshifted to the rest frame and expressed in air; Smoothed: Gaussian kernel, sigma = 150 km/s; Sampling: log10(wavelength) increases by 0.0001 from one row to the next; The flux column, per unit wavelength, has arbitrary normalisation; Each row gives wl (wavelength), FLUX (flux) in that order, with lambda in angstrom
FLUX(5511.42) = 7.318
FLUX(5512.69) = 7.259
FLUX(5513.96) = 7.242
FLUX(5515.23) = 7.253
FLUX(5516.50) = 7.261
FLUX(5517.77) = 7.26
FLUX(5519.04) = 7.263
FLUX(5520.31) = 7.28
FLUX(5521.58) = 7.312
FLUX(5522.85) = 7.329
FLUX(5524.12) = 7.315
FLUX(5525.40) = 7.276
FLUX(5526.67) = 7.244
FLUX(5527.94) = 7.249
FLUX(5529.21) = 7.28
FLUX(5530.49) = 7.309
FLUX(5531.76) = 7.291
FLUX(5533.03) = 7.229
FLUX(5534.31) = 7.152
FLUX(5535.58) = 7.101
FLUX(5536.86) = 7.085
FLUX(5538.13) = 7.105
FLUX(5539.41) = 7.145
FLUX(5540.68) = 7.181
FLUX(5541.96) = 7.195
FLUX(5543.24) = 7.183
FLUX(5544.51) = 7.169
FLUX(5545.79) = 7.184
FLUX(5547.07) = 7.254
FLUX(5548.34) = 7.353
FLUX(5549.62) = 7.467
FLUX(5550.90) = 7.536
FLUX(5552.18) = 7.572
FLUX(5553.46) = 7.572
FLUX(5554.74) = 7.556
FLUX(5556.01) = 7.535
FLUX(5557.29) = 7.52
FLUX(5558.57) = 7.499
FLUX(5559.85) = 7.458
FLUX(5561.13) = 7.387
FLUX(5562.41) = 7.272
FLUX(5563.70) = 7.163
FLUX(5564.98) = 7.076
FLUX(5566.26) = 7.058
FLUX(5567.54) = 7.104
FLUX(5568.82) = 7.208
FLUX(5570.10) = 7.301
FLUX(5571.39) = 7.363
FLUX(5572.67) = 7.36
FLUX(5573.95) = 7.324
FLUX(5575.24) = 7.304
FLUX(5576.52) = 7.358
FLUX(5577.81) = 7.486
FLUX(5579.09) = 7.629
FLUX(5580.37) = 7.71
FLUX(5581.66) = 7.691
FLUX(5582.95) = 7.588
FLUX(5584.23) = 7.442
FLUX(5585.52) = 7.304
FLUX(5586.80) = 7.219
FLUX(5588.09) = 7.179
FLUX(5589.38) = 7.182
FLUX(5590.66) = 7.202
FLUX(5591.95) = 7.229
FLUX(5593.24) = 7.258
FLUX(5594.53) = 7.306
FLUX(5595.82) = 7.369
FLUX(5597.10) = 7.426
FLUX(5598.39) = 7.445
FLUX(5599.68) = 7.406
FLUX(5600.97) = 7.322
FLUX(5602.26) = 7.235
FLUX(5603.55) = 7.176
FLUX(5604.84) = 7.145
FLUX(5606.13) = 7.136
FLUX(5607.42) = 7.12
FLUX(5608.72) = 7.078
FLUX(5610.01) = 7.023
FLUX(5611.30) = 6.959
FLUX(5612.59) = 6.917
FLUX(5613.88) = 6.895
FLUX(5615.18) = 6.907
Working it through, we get 7.33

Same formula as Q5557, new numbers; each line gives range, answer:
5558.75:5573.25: 7.26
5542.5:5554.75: 7.37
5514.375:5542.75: 7.23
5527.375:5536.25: 7.23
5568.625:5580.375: 7.4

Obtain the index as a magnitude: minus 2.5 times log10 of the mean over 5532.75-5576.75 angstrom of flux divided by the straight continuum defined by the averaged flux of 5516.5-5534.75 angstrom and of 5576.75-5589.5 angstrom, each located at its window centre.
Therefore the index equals 0.01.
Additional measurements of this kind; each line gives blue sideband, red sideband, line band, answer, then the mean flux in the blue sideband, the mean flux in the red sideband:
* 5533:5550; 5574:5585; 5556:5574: 0.01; 7.19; 7.51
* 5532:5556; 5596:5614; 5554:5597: -0.02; 7.29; 7.18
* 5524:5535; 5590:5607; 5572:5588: -0.02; 7.26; 7.28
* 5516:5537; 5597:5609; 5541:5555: -0.02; 7.25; 7.24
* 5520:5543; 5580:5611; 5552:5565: -0.03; 7.22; 7.29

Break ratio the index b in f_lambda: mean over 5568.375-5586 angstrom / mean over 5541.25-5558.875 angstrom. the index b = 1.0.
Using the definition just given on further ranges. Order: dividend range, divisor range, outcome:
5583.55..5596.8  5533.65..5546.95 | 1.02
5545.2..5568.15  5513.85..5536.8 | 1.02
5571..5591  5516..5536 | 1.02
